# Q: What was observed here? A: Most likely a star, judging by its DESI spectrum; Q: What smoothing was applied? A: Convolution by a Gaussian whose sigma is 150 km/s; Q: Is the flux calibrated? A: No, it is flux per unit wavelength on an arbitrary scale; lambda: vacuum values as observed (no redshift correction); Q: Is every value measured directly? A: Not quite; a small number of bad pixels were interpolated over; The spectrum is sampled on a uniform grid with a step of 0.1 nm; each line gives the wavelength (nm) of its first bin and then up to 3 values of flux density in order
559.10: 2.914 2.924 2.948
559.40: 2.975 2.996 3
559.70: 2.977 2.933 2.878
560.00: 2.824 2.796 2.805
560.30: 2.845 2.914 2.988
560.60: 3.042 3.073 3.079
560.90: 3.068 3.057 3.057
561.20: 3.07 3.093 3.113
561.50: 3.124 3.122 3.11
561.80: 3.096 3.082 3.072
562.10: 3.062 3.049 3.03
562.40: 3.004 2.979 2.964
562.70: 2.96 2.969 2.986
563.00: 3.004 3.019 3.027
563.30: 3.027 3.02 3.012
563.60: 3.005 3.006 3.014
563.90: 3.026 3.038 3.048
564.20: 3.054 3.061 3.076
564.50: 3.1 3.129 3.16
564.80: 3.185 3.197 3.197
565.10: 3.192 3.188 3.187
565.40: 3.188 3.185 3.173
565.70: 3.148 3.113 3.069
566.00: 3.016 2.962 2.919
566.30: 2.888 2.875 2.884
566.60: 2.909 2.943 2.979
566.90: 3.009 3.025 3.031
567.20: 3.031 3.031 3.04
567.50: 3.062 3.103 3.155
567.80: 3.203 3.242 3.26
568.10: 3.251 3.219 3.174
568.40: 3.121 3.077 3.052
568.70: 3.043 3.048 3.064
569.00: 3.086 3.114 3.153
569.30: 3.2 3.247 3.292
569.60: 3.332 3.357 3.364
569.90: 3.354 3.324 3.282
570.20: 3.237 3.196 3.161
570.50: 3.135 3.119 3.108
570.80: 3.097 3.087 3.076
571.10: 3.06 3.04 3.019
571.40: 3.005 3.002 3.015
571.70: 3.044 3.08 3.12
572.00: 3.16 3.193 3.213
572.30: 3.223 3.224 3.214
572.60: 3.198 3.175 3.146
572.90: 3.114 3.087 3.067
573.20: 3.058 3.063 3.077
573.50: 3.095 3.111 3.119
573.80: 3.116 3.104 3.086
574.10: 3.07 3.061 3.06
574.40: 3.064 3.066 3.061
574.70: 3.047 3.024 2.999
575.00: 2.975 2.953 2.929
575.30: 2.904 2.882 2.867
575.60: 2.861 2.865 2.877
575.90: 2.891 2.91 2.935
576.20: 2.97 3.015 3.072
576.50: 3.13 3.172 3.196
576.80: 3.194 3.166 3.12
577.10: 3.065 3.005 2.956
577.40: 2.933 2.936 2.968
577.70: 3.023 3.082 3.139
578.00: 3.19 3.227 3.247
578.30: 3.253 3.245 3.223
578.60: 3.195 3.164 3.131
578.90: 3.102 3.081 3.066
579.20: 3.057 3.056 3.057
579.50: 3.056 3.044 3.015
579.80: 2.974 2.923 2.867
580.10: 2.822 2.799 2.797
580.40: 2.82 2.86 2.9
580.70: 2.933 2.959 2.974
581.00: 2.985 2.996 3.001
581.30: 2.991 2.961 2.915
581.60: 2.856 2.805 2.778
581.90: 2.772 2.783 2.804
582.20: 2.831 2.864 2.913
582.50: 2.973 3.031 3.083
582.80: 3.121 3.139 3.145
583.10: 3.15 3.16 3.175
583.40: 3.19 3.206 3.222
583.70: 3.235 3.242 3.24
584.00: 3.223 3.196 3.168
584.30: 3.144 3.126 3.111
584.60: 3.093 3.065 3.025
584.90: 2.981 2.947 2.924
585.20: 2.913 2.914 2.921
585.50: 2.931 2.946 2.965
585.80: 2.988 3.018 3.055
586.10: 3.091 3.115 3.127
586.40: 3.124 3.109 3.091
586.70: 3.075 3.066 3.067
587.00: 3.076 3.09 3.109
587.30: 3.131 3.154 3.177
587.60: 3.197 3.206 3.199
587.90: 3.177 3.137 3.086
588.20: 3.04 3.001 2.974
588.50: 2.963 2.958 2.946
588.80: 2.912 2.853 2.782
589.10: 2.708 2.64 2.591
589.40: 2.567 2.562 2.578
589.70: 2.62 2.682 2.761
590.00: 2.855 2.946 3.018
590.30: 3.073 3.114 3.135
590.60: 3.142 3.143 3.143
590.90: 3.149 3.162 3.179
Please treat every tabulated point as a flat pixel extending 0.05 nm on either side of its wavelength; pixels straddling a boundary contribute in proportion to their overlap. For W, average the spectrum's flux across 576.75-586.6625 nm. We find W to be 3.04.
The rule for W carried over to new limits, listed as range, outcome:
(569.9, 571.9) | 3.12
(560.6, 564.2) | 3.04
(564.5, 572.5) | 3.12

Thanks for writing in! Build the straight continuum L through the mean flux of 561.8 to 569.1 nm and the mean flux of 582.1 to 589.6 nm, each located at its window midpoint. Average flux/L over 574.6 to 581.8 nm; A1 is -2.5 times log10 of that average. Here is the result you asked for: 0.01 mag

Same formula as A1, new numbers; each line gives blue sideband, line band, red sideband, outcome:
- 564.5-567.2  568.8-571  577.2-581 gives -0.05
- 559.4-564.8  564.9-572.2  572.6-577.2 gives -0.03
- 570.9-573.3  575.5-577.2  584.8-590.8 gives 0.02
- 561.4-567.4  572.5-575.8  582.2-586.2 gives 0.01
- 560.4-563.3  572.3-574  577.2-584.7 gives -0.03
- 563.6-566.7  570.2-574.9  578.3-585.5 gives -0.02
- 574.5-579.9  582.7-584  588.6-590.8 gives -0.08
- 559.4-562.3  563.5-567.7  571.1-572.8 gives 0.00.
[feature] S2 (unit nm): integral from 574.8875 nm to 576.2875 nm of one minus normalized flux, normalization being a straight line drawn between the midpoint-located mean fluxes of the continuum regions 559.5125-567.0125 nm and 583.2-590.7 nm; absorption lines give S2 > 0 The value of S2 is 0.05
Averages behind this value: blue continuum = 3.03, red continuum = 3.02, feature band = 2.92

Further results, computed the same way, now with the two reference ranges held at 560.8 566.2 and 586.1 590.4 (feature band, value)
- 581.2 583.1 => 0.03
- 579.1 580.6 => 0.03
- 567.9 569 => -0.03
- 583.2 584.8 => -0.10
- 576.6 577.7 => -0.02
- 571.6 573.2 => -0.06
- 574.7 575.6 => 0.02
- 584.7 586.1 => 0.00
